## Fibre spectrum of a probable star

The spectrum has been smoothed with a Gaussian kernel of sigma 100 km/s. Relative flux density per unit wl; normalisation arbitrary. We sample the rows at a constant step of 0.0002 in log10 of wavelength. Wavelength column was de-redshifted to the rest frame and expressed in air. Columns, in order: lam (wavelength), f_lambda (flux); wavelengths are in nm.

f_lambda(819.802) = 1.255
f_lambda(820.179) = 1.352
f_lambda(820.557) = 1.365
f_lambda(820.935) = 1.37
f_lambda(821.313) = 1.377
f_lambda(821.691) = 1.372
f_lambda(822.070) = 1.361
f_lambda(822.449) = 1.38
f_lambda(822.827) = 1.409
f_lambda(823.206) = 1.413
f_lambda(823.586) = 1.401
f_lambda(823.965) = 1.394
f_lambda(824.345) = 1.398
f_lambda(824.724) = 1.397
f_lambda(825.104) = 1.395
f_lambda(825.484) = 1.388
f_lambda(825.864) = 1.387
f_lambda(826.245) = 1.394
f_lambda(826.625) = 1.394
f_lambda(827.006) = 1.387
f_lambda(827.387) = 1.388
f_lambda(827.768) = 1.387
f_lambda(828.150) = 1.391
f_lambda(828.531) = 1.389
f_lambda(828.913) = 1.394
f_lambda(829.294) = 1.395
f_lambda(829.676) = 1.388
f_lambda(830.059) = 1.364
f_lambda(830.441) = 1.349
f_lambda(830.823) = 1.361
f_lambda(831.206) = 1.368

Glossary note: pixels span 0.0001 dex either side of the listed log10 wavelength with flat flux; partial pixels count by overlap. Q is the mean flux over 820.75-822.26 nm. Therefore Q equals 1.37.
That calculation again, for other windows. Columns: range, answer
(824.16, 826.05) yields 1.39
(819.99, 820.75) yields 1.36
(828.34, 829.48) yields 1.39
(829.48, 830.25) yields 1.37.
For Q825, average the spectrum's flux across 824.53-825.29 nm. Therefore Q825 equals 1.4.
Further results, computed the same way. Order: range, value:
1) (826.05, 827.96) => 1.39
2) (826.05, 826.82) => 1.39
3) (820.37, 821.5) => 1.37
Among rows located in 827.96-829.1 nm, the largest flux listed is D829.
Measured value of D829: 1.394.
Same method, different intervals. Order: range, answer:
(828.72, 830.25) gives 1.395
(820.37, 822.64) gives 1.38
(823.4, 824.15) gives 1.401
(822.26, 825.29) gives 1.413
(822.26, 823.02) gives 1.409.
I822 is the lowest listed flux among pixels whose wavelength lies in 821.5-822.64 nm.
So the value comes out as 1.361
